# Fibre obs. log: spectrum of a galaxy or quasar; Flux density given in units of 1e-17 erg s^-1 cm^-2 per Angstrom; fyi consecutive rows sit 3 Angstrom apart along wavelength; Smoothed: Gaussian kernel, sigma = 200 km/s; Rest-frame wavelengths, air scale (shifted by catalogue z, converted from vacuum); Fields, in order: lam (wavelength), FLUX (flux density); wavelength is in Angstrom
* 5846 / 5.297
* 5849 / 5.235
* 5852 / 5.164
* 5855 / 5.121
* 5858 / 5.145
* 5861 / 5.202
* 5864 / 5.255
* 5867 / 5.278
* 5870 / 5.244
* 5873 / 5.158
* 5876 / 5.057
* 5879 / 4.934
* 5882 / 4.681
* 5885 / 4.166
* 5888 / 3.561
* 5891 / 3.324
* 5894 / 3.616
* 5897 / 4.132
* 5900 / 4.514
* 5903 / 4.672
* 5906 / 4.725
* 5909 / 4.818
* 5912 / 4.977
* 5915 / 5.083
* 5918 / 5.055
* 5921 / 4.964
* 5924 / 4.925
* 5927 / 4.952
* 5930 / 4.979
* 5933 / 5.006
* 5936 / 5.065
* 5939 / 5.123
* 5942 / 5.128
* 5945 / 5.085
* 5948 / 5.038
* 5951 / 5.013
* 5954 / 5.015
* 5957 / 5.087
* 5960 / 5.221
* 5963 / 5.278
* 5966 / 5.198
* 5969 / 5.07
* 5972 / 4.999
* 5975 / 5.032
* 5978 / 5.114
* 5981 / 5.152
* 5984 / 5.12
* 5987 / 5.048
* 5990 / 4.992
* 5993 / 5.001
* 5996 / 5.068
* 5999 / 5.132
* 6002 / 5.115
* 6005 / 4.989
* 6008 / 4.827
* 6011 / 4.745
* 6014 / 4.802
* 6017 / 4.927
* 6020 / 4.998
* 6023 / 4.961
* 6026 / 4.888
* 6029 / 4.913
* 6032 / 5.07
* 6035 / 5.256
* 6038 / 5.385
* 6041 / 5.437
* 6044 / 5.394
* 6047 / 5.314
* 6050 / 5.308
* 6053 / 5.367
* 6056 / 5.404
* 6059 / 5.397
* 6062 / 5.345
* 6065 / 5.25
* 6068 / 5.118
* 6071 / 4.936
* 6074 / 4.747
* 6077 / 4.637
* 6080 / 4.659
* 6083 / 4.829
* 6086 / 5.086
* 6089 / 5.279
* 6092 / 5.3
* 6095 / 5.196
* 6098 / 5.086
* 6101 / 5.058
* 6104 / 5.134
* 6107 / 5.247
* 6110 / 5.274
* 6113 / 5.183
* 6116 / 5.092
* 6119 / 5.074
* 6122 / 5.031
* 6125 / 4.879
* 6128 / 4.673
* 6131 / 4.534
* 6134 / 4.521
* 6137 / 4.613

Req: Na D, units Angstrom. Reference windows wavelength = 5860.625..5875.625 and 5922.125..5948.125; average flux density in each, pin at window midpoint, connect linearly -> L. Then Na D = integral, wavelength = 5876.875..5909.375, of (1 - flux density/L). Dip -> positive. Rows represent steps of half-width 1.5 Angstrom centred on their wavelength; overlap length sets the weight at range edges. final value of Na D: 5.5 Angstrom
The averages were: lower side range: 5.22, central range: 4.28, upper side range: 5.03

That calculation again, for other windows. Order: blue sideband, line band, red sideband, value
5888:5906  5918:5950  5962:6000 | -3.6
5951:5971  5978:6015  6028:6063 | 1.4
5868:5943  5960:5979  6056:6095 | -1.1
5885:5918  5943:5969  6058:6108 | -3.0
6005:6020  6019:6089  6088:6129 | -2.2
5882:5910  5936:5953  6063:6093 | -2.6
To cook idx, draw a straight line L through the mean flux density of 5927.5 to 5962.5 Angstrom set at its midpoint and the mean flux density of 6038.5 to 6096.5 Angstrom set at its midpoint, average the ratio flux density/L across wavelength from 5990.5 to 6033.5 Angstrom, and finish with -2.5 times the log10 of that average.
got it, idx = 0.03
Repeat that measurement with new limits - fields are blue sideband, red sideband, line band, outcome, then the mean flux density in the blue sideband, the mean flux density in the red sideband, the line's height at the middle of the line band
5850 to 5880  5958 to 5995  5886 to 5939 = 0.11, 5.16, 5.1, 5.14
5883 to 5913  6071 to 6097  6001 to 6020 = -0.05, 4.25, 4.97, 4.68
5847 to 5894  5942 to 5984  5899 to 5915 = 0.03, 4.8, 5.1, 4.92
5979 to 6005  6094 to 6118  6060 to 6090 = 0.03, 5.07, 5.16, 5.13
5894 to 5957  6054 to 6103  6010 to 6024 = 0.03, 4.89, 5.09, 5.01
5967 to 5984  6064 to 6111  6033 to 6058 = -0.06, 5.08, 5.05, 5.06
